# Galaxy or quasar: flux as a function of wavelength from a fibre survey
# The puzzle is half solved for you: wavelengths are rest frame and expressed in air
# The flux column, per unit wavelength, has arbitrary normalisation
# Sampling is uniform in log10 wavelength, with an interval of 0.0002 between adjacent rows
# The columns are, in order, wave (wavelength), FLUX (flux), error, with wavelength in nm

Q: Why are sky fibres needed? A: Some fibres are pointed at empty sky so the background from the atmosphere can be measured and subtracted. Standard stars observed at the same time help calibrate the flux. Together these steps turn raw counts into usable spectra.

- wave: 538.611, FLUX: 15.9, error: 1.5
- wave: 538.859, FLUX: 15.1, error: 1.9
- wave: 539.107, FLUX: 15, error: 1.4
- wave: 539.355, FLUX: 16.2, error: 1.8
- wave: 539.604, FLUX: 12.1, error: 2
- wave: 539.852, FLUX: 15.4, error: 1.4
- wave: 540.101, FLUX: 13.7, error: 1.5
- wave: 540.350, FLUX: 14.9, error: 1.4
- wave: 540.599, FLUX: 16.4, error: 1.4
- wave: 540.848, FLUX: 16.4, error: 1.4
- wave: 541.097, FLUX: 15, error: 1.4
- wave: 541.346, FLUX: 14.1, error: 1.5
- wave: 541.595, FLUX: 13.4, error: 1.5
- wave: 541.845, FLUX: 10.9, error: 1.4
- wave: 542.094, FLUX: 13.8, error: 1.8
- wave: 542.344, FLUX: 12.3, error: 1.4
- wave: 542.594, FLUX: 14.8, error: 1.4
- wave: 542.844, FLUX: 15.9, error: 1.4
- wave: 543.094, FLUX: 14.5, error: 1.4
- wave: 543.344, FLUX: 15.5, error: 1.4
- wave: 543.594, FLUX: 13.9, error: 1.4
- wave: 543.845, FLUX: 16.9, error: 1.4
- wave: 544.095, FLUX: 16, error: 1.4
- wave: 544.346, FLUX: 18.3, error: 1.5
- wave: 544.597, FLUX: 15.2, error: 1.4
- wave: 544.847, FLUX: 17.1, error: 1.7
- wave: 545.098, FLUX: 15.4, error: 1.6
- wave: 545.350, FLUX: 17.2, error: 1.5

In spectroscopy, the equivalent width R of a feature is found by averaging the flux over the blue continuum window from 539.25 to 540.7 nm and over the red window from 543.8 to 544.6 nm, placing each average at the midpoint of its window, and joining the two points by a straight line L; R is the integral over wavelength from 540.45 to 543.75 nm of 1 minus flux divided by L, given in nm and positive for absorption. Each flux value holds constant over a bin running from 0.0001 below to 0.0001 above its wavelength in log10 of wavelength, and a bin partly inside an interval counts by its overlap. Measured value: 0.281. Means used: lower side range 14.7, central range 14.4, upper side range 16.8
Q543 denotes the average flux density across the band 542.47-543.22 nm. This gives 15.1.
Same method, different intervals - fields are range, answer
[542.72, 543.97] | 15.3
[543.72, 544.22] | 16.5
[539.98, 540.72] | 15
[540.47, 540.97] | 16.4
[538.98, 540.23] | 14.5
